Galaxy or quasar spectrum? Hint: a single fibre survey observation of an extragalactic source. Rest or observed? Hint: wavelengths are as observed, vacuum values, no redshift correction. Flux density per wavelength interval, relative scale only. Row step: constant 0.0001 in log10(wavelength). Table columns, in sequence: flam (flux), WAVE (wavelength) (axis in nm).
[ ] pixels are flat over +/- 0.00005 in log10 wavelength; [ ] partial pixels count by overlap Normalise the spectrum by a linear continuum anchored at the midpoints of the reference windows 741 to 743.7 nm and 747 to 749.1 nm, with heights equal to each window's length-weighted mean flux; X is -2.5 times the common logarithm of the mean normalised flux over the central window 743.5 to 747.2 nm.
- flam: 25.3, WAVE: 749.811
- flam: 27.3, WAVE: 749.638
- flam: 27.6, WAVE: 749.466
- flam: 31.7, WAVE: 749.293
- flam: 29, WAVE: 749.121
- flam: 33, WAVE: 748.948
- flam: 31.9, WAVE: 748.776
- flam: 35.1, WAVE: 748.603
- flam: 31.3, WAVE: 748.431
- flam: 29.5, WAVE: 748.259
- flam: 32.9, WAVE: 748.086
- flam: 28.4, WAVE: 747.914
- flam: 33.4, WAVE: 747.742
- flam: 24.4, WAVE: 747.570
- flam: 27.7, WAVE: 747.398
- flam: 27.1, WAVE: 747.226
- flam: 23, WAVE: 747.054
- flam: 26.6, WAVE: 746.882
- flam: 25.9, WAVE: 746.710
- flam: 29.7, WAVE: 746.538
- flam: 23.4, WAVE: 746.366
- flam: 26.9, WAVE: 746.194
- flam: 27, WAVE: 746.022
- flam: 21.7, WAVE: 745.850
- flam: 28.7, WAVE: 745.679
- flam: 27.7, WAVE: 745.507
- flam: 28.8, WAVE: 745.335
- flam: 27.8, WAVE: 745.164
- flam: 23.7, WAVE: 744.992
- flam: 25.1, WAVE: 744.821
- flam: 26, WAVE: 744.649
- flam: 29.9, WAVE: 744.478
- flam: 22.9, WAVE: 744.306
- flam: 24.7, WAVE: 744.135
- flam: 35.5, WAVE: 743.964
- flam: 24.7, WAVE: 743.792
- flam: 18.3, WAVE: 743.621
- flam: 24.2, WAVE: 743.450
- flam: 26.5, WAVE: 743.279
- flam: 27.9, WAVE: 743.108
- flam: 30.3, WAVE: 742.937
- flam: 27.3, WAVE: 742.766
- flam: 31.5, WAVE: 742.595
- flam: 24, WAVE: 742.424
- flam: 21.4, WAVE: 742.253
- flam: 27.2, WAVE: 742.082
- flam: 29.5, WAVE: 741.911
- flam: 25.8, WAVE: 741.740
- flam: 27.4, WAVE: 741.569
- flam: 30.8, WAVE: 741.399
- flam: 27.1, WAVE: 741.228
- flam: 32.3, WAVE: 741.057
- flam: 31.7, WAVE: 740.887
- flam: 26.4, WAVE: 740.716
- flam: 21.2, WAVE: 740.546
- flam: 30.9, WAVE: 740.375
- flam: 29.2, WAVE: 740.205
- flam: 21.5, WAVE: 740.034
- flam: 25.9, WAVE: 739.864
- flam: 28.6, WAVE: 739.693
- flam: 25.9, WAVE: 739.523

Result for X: 0.10 mag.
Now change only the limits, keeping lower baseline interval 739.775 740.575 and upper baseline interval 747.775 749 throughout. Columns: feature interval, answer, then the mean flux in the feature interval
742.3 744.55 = 0.066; 26.6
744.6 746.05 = 0.131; 26.3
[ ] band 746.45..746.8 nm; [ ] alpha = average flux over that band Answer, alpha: 27.7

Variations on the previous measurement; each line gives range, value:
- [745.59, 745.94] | 25.3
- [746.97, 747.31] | 25.1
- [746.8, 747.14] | 24.8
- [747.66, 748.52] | 31.1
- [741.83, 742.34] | 26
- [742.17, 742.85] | 26.1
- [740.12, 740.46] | 30.1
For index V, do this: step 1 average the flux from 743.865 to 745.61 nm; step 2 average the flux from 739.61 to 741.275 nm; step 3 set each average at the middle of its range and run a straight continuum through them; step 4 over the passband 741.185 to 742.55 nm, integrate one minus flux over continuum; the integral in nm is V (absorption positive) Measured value 0.03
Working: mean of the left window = 27.5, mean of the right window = 27.2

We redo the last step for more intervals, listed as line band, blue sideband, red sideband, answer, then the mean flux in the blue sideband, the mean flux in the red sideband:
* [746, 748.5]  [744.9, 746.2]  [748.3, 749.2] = 0.137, 26.5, 32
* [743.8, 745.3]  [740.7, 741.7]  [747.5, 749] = 0.163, 29.3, 31.1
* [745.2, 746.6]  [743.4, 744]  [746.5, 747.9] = -0.019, 24.9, 27.2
